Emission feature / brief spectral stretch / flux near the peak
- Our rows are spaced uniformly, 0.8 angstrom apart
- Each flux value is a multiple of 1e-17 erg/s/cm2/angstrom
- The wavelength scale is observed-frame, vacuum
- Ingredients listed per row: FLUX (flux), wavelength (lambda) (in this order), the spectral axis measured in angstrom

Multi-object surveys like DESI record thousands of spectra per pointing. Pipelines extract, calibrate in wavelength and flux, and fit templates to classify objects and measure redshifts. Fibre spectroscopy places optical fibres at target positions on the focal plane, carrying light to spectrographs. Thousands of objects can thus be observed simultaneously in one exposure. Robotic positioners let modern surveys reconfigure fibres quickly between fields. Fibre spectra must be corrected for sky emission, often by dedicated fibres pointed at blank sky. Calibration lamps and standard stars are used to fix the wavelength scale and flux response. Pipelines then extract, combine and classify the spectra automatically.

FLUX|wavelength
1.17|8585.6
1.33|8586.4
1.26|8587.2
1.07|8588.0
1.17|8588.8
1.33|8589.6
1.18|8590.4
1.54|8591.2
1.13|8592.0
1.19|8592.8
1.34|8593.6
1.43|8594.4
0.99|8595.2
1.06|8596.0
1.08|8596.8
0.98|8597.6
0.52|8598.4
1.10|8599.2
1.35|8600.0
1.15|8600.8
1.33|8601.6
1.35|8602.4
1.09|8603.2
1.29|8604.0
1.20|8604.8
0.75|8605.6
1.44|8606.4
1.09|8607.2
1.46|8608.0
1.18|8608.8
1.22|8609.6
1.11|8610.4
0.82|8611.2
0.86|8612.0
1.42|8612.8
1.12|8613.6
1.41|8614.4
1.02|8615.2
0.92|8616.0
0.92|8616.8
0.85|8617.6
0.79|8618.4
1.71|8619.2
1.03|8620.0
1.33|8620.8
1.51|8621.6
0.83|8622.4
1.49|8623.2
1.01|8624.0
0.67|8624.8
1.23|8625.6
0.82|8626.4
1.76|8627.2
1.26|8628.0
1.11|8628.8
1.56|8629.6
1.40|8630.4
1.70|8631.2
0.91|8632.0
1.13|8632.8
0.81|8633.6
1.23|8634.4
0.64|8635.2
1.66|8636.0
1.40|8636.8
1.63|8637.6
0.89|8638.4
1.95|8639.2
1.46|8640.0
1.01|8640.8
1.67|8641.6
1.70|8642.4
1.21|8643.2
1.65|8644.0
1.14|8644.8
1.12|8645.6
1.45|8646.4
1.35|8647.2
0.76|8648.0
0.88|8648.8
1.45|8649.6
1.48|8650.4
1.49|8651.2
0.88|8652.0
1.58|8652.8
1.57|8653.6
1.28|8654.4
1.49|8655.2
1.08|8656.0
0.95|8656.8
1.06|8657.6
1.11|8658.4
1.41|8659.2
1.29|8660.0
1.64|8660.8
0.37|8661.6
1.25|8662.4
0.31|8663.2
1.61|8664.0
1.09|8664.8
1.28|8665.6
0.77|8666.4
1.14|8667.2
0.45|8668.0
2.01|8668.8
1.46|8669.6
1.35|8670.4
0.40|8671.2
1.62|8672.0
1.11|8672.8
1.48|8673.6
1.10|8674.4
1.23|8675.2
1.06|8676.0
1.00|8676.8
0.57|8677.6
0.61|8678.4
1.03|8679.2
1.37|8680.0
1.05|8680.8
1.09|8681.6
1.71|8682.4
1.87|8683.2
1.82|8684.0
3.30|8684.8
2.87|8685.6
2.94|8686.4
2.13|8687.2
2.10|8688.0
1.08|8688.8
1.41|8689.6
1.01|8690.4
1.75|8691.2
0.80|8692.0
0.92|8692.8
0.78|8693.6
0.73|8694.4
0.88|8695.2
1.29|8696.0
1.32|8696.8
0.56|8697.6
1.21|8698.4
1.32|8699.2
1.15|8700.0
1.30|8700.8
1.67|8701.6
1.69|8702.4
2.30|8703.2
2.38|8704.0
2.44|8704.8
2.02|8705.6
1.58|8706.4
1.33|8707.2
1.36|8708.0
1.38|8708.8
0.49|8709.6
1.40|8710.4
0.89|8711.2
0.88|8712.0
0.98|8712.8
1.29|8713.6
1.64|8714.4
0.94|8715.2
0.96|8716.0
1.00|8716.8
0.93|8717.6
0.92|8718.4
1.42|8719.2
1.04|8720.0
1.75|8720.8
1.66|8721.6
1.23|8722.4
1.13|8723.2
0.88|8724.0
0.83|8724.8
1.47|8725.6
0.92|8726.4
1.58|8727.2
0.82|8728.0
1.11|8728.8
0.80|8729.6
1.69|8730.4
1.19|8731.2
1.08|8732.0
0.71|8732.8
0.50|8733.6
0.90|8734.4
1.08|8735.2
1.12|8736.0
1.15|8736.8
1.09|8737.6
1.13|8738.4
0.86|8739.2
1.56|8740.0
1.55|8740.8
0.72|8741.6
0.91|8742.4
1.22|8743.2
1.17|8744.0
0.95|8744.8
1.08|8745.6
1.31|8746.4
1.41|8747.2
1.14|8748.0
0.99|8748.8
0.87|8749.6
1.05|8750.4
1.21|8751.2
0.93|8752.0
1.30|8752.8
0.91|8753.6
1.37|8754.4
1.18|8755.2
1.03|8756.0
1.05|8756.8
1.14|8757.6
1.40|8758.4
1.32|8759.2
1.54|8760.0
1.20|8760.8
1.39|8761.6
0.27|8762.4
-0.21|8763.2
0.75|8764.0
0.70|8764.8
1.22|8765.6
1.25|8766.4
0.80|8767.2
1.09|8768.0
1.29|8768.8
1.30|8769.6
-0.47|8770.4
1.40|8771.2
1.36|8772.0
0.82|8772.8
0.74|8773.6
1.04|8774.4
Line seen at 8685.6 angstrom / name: [S II]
